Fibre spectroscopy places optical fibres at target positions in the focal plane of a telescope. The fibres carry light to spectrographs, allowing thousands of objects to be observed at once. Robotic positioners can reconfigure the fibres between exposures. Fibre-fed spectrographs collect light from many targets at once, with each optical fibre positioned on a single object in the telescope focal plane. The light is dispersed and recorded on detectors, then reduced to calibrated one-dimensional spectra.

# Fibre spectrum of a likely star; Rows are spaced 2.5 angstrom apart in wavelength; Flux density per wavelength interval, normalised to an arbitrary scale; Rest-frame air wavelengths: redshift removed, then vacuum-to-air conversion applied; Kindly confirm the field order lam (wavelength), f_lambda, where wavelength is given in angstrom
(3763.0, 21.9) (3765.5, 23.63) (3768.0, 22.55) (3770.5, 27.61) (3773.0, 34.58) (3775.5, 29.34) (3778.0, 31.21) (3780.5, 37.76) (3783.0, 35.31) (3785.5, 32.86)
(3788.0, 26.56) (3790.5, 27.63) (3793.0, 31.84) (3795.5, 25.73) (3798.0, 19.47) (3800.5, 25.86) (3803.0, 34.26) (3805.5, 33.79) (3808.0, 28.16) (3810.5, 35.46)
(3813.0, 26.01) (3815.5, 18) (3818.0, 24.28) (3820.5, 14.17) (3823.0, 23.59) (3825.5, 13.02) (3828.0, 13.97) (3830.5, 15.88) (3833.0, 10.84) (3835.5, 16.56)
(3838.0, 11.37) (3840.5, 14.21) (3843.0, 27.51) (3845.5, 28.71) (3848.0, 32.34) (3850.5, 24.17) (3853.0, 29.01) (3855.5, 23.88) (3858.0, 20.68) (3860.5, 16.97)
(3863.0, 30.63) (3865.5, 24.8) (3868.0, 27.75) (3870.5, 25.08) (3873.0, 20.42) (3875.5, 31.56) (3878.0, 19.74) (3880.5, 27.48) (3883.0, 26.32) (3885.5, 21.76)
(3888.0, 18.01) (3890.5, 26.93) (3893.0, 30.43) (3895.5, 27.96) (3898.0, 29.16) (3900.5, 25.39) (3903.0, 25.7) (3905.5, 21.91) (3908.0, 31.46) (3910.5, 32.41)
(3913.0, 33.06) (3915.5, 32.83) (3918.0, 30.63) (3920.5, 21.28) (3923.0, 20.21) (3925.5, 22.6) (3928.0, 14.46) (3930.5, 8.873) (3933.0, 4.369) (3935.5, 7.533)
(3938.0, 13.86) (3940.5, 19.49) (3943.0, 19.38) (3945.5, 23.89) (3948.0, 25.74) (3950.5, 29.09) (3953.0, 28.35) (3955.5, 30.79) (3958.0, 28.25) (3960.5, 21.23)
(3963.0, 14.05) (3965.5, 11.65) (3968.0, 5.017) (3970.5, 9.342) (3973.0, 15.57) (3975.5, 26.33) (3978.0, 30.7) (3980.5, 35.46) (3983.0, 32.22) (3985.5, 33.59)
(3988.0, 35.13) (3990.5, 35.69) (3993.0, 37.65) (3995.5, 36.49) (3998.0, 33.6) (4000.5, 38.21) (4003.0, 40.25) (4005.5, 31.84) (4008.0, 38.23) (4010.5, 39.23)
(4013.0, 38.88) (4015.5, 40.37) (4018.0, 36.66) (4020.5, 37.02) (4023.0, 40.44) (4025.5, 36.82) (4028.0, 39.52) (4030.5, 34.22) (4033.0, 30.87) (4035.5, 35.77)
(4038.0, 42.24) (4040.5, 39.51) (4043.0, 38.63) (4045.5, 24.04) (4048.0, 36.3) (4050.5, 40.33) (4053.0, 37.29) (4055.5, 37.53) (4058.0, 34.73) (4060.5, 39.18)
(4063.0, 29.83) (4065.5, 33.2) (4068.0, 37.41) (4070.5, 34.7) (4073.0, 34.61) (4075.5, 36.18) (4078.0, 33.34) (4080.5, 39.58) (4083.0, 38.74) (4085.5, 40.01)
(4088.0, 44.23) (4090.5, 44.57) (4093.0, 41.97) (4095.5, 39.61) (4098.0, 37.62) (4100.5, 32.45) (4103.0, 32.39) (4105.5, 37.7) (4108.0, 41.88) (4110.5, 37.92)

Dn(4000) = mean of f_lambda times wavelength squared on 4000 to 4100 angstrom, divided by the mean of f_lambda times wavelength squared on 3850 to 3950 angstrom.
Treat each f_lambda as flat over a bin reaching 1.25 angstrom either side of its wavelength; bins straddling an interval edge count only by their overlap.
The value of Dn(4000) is 1.72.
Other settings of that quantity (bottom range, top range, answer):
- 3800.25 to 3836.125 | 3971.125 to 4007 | 1.61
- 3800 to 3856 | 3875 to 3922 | 1.23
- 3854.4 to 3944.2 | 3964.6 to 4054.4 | 1.52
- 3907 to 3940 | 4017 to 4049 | 1.84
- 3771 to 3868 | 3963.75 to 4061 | 1.47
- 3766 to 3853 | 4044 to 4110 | 1.68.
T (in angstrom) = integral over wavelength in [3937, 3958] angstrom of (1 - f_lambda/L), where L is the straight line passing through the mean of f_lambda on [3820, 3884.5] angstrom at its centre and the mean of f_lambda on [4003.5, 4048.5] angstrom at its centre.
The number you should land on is 4.2 angstrom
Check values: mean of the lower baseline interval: 22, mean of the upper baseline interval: 36.8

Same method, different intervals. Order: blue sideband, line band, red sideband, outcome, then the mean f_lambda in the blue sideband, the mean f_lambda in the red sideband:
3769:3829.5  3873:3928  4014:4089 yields 8.6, 27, 36.8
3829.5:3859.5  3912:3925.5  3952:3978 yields -4.6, 21.3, 19.5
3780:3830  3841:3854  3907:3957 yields -1.4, 26.1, 22.5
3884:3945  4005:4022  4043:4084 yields -3.6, 22.5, 35.5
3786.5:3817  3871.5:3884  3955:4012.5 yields 1.4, 27.7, 28.8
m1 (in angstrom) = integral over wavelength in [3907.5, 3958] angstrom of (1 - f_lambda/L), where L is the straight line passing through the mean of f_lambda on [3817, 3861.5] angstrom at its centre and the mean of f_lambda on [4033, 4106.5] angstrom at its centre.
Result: 8.0 angstrom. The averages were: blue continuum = 20.1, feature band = 22.5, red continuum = 36.9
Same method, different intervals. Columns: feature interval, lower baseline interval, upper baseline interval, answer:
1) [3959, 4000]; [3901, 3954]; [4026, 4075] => 3.30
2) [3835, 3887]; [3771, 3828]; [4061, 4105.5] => 9.83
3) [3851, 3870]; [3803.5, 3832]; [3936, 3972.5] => -2.74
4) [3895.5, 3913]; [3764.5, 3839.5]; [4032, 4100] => 0.96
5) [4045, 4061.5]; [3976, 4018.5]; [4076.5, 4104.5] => 0.63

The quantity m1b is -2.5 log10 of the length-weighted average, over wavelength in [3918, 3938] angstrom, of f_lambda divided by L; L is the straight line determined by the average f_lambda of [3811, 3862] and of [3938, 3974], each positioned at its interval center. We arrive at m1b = 0.30 mag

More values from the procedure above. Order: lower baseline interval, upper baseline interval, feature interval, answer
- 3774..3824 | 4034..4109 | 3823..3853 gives 0.445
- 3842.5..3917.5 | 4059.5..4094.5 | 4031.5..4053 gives -0.009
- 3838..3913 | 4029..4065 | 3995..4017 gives -0.129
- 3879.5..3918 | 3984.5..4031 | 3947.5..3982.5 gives 0.430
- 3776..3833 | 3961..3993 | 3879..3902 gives -0.036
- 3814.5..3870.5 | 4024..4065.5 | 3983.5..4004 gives -0.123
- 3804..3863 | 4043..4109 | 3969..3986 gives 0.210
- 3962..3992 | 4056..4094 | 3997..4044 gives -0.249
